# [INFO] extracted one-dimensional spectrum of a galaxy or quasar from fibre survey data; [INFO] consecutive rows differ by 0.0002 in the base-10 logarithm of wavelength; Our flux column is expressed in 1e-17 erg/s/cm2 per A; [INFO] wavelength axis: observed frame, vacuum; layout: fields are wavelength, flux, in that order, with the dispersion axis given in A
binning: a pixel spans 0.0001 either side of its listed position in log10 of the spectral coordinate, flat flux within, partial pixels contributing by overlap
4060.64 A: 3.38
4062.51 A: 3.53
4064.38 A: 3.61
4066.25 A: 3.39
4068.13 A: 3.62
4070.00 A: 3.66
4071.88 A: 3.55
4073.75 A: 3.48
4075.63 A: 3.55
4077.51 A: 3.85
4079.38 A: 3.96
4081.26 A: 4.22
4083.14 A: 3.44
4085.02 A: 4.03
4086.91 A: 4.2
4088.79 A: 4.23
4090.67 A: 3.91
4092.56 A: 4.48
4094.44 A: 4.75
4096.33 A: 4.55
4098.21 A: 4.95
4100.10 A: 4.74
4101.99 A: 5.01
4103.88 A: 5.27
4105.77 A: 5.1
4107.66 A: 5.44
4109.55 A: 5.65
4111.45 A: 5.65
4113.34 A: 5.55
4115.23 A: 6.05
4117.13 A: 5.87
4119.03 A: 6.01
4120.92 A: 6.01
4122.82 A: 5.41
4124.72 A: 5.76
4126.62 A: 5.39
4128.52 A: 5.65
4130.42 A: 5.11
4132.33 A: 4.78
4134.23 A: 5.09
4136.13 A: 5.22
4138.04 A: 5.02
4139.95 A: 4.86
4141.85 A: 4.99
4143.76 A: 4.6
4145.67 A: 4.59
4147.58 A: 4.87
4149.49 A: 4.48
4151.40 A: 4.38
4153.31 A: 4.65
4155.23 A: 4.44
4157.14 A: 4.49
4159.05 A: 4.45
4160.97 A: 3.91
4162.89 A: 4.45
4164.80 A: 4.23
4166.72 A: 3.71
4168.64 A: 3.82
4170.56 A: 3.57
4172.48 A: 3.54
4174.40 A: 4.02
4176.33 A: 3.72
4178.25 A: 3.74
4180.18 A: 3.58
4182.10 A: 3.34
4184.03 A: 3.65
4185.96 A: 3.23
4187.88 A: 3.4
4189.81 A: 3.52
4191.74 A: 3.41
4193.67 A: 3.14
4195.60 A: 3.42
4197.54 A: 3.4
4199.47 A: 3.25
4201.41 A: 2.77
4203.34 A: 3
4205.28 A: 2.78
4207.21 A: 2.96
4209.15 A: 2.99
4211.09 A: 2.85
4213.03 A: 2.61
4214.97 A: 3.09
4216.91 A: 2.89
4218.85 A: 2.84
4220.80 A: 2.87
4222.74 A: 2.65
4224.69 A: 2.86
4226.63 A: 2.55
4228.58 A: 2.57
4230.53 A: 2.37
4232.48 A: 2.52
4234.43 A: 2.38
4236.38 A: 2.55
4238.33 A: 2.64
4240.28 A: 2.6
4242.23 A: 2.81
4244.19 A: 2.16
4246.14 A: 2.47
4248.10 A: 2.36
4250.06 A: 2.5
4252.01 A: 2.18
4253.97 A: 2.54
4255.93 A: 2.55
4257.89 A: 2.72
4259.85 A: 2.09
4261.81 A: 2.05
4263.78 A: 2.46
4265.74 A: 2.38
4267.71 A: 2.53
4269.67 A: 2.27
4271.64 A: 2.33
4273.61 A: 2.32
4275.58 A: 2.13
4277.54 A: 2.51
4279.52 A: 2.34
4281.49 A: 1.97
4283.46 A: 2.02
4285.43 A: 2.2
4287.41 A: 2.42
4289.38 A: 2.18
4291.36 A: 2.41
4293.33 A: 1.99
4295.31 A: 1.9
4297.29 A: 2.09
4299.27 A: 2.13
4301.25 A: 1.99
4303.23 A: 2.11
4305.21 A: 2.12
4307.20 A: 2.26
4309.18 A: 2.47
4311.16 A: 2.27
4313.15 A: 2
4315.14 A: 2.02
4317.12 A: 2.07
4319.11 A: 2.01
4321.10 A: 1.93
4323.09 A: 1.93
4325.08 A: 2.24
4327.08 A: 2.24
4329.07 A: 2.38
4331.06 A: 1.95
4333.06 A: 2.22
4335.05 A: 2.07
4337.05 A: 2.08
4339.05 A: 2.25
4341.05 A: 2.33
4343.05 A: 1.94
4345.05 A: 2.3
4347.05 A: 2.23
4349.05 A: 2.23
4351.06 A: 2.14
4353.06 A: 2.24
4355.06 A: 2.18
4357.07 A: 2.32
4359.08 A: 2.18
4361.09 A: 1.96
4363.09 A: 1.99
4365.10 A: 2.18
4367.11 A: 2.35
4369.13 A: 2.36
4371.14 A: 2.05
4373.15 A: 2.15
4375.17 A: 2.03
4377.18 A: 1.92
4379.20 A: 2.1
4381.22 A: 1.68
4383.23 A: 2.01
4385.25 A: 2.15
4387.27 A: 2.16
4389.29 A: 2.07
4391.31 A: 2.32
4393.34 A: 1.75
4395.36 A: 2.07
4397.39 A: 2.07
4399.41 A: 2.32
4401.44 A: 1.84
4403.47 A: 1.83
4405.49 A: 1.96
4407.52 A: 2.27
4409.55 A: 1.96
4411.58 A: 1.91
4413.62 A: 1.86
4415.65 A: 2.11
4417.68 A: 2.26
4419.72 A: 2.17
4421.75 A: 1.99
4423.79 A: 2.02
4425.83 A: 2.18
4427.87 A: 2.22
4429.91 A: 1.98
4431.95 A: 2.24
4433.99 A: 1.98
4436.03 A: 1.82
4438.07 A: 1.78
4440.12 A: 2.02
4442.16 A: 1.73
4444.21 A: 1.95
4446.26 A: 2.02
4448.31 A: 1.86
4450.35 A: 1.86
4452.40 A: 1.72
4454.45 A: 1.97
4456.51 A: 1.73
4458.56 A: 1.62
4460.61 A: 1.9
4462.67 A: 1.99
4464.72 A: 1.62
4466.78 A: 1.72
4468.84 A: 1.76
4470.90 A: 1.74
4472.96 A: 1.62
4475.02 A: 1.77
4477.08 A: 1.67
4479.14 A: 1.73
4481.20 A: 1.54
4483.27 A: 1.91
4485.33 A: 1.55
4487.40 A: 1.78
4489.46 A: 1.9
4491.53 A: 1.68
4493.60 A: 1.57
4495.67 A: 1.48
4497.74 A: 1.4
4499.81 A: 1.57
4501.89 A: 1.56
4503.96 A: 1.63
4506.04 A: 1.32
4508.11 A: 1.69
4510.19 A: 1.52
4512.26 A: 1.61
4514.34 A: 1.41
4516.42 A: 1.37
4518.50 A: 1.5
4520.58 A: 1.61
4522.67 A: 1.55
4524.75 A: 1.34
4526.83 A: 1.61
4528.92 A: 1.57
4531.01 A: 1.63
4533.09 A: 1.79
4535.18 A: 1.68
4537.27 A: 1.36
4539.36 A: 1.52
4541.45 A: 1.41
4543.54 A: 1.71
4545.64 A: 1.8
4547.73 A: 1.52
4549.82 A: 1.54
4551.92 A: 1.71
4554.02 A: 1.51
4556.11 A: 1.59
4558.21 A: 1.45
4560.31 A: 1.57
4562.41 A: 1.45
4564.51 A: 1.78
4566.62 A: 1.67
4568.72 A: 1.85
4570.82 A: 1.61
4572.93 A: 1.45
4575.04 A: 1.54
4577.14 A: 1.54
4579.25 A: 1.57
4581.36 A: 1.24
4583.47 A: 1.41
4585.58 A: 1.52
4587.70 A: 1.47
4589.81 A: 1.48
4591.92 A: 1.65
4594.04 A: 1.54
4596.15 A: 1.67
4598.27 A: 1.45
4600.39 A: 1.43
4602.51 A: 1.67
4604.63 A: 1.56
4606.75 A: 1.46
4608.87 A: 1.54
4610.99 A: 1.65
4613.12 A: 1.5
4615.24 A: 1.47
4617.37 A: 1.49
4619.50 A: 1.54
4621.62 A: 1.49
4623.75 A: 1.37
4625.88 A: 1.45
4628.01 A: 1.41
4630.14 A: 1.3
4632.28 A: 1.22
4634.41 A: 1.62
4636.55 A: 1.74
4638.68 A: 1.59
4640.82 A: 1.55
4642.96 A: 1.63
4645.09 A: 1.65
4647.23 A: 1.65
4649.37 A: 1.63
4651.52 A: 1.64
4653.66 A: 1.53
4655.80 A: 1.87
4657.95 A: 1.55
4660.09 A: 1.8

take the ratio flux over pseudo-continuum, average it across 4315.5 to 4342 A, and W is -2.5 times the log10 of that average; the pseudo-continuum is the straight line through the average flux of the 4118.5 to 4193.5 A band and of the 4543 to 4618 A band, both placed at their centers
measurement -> 0.46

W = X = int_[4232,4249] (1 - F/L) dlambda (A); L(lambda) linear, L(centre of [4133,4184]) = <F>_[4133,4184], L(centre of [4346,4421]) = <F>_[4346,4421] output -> 4.8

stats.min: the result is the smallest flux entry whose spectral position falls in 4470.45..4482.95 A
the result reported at 1.54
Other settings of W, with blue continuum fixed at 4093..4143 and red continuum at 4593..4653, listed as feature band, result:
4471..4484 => 0.46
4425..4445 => 0.42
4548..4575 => 0.24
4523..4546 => 0.36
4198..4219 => 0.50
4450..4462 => 0.47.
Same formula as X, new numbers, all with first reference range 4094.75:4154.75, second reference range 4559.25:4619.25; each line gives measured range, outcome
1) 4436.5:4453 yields 5.0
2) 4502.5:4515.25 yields 3.8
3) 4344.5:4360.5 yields 5.5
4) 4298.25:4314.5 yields 6.9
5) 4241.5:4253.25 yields 5.0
